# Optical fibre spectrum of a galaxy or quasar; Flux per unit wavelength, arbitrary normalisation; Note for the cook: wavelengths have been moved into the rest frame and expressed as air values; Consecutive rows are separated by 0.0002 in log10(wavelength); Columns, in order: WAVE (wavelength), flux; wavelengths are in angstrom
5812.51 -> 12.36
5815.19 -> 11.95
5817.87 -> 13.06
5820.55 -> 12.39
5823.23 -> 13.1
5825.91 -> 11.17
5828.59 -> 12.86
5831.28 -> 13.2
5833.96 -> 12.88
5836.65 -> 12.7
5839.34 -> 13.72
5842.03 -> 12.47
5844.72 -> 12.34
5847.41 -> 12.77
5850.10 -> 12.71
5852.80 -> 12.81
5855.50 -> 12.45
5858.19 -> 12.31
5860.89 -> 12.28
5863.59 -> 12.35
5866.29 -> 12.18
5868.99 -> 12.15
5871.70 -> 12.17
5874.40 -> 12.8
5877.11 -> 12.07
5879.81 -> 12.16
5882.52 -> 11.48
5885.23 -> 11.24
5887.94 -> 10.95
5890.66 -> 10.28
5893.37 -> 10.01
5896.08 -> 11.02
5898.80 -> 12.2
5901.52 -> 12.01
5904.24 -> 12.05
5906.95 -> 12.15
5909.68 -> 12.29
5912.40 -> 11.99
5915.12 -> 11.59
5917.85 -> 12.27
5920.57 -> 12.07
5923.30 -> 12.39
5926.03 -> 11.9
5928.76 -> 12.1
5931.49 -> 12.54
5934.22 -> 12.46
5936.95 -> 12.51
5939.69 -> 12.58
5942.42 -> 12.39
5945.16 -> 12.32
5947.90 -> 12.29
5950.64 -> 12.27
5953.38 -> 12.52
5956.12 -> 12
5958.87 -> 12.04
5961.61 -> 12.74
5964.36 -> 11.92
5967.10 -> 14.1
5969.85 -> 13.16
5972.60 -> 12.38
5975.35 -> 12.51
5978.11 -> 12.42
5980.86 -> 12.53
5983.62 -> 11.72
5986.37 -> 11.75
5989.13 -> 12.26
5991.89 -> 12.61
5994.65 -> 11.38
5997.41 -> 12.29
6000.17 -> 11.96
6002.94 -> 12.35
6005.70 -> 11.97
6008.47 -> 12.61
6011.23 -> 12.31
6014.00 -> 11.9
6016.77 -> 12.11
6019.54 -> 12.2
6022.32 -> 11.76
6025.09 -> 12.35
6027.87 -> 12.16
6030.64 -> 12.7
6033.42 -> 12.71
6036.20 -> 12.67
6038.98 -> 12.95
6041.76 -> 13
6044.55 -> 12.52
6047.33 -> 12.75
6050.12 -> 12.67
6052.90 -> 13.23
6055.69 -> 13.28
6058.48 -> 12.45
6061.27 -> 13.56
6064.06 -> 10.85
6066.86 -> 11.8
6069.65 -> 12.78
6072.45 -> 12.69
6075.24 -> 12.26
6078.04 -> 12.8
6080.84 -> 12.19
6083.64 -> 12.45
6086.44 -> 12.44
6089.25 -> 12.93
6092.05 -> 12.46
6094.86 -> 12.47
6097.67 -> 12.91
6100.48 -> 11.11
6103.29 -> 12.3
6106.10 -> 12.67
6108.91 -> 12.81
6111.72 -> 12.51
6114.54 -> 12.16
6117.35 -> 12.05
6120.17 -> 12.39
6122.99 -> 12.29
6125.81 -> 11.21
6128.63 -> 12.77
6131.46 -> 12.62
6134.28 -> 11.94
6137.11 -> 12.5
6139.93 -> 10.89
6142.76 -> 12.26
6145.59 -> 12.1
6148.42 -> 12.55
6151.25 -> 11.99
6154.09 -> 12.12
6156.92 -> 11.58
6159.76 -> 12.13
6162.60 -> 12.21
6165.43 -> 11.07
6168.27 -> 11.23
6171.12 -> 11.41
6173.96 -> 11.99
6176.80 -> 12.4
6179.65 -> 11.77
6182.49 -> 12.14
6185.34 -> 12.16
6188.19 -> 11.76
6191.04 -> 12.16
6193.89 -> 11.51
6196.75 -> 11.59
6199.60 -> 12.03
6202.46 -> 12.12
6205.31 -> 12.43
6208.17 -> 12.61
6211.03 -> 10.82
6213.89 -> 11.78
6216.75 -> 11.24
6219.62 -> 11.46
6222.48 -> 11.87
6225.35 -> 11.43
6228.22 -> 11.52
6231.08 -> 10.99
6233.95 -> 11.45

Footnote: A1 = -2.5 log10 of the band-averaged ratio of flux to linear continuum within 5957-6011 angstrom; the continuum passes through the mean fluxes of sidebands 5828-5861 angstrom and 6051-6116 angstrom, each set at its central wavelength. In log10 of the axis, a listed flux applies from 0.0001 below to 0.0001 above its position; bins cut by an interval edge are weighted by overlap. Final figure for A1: 0.021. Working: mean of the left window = 12.7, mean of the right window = 12.5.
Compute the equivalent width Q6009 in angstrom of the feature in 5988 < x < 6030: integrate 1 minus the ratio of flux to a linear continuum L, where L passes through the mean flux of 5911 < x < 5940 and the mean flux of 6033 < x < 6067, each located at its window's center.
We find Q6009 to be 1.2 angstrom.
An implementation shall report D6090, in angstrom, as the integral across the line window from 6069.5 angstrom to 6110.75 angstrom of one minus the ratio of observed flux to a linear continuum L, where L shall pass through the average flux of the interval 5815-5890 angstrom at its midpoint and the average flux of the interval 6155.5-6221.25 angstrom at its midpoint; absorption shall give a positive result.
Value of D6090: -1.7 angstrom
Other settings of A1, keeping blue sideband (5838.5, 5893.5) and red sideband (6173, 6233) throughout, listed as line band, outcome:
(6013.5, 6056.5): -0.05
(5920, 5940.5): -0.02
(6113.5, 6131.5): -0.03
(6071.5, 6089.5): -0.05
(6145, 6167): -0.01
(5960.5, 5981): -0.06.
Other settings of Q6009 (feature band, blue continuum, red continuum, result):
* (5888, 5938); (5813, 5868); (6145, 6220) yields 2.3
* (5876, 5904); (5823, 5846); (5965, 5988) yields 2.8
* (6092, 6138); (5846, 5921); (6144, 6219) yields -1.6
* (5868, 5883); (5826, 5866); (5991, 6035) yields 0.5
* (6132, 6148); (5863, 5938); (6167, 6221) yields -0.2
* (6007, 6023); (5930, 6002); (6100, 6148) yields 0.2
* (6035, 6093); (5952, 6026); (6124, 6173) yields -2.4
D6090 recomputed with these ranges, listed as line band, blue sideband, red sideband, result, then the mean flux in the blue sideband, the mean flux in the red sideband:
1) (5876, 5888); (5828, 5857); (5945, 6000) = 1.0 angstrom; 12.8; 12.4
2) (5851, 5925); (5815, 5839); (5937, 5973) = 4.0 angstrom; 12.7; 12.5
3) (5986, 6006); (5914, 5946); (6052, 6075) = 0.5 angstrom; 12.3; 12.6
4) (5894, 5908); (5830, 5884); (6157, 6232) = 0.7 angstrom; 12.5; 11.8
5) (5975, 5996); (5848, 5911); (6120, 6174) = -0.3 angstrom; 11.9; 12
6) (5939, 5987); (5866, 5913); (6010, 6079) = -1.4 angstrom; 11.7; 12.5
